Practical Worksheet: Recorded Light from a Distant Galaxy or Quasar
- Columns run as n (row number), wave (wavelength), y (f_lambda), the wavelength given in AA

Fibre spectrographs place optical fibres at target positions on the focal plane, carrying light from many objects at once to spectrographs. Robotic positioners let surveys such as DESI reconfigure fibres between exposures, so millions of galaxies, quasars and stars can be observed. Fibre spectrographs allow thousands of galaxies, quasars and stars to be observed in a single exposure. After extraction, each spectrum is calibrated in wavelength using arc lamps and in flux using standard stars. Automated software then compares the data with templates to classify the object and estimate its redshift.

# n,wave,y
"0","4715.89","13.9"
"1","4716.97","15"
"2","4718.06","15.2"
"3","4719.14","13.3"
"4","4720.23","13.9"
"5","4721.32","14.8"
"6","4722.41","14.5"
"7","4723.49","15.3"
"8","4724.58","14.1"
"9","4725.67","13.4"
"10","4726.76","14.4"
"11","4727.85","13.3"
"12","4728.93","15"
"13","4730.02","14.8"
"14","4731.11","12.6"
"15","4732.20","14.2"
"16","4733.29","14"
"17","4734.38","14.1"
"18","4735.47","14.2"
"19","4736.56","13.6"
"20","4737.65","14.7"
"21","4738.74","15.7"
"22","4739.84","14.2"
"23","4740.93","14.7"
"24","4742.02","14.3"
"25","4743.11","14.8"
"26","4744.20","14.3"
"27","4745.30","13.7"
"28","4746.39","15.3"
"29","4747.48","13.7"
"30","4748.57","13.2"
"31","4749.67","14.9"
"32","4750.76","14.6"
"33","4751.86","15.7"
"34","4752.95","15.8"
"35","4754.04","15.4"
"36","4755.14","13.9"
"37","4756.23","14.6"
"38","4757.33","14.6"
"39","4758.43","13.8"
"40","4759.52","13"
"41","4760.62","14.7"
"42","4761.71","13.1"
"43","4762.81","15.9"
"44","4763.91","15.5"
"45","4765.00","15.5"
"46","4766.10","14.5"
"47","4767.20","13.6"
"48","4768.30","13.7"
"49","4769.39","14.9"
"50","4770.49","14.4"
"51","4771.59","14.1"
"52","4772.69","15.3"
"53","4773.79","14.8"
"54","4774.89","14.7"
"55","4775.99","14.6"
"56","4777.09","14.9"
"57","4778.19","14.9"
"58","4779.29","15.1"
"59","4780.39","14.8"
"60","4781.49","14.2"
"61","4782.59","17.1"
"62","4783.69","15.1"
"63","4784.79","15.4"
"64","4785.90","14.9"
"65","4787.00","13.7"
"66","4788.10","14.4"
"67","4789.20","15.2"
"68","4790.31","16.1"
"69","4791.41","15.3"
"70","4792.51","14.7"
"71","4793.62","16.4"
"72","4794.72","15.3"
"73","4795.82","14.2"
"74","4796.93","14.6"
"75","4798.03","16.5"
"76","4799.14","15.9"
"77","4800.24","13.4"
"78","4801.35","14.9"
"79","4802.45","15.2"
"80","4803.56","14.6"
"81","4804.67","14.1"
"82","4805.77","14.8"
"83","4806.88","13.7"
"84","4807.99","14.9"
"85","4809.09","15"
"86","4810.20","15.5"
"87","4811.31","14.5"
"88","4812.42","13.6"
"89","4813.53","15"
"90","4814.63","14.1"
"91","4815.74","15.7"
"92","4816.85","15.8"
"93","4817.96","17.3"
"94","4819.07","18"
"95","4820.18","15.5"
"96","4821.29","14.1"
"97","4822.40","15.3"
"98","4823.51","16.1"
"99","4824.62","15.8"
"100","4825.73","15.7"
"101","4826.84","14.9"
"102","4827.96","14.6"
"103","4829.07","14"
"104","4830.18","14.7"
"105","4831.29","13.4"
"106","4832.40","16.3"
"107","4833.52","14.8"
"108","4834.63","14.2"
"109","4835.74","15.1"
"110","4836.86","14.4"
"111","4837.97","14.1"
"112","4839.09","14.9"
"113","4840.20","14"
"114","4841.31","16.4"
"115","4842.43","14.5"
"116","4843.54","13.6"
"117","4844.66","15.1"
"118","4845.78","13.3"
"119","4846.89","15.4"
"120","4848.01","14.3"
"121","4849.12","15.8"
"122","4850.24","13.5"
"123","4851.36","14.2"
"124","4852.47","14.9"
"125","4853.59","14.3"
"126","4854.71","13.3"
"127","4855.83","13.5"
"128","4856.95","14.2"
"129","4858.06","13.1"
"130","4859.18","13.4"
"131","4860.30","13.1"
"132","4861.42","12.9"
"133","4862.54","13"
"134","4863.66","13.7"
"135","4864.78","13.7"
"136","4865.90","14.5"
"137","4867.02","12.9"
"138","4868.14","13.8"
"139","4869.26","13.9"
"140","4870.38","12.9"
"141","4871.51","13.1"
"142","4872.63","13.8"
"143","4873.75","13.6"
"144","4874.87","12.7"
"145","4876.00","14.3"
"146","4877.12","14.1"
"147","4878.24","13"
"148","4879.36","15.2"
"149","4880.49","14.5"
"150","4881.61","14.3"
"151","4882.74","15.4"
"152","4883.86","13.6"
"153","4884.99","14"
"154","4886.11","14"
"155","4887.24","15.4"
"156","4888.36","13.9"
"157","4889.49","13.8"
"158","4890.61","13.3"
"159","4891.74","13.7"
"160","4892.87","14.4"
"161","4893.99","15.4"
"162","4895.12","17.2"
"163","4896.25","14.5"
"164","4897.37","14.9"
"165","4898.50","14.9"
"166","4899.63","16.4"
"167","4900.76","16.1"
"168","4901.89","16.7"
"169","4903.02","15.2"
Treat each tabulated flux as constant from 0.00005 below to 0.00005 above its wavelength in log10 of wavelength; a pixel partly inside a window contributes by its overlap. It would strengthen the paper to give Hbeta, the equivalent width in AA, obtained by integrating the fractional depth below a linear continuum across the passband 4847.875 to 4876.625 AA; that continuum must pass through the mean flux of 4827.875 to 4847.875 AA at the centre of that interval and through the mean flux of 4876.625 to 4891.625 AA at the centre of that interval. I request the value 1.4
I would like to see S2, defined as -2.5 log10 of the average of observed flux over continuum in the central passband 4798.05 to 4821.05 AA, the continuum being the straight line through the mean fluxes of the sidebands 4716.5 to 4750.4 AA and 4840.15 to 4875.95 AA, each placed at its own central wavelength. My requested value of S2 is -0.078 mag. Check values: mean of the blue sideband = 14.3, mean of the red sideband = 13.9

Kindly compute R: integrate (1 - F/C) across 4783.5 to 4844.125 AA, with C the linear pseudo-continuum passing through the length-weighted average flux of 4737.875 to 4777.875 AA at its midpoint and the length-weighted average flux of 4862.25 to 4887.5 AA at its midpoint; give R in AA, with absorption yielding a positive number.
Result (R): -3.2 AA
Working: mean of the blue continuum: 14.6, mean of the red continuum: 13.9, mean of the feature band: 15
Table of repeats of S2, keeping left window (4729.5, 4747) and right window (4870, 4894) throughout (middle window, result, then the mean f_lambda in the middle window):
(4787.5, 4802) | -0.07 mag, 15.1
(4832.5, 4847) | -0.04 mag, 14.6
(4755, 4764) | 0.00 mag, 14.3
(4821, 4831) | -0.07 mag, 15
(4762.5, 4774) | -0.03 mag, 14.7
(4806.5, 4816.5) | -0.04 mag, 14.7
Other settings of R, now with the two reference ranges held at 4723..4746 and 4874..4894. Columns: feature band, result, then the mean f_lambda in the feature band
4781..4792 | -0.7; 15.1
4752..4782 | -0.8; 14.6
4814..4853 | -2.2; 15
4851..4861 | 0.3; 13.8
